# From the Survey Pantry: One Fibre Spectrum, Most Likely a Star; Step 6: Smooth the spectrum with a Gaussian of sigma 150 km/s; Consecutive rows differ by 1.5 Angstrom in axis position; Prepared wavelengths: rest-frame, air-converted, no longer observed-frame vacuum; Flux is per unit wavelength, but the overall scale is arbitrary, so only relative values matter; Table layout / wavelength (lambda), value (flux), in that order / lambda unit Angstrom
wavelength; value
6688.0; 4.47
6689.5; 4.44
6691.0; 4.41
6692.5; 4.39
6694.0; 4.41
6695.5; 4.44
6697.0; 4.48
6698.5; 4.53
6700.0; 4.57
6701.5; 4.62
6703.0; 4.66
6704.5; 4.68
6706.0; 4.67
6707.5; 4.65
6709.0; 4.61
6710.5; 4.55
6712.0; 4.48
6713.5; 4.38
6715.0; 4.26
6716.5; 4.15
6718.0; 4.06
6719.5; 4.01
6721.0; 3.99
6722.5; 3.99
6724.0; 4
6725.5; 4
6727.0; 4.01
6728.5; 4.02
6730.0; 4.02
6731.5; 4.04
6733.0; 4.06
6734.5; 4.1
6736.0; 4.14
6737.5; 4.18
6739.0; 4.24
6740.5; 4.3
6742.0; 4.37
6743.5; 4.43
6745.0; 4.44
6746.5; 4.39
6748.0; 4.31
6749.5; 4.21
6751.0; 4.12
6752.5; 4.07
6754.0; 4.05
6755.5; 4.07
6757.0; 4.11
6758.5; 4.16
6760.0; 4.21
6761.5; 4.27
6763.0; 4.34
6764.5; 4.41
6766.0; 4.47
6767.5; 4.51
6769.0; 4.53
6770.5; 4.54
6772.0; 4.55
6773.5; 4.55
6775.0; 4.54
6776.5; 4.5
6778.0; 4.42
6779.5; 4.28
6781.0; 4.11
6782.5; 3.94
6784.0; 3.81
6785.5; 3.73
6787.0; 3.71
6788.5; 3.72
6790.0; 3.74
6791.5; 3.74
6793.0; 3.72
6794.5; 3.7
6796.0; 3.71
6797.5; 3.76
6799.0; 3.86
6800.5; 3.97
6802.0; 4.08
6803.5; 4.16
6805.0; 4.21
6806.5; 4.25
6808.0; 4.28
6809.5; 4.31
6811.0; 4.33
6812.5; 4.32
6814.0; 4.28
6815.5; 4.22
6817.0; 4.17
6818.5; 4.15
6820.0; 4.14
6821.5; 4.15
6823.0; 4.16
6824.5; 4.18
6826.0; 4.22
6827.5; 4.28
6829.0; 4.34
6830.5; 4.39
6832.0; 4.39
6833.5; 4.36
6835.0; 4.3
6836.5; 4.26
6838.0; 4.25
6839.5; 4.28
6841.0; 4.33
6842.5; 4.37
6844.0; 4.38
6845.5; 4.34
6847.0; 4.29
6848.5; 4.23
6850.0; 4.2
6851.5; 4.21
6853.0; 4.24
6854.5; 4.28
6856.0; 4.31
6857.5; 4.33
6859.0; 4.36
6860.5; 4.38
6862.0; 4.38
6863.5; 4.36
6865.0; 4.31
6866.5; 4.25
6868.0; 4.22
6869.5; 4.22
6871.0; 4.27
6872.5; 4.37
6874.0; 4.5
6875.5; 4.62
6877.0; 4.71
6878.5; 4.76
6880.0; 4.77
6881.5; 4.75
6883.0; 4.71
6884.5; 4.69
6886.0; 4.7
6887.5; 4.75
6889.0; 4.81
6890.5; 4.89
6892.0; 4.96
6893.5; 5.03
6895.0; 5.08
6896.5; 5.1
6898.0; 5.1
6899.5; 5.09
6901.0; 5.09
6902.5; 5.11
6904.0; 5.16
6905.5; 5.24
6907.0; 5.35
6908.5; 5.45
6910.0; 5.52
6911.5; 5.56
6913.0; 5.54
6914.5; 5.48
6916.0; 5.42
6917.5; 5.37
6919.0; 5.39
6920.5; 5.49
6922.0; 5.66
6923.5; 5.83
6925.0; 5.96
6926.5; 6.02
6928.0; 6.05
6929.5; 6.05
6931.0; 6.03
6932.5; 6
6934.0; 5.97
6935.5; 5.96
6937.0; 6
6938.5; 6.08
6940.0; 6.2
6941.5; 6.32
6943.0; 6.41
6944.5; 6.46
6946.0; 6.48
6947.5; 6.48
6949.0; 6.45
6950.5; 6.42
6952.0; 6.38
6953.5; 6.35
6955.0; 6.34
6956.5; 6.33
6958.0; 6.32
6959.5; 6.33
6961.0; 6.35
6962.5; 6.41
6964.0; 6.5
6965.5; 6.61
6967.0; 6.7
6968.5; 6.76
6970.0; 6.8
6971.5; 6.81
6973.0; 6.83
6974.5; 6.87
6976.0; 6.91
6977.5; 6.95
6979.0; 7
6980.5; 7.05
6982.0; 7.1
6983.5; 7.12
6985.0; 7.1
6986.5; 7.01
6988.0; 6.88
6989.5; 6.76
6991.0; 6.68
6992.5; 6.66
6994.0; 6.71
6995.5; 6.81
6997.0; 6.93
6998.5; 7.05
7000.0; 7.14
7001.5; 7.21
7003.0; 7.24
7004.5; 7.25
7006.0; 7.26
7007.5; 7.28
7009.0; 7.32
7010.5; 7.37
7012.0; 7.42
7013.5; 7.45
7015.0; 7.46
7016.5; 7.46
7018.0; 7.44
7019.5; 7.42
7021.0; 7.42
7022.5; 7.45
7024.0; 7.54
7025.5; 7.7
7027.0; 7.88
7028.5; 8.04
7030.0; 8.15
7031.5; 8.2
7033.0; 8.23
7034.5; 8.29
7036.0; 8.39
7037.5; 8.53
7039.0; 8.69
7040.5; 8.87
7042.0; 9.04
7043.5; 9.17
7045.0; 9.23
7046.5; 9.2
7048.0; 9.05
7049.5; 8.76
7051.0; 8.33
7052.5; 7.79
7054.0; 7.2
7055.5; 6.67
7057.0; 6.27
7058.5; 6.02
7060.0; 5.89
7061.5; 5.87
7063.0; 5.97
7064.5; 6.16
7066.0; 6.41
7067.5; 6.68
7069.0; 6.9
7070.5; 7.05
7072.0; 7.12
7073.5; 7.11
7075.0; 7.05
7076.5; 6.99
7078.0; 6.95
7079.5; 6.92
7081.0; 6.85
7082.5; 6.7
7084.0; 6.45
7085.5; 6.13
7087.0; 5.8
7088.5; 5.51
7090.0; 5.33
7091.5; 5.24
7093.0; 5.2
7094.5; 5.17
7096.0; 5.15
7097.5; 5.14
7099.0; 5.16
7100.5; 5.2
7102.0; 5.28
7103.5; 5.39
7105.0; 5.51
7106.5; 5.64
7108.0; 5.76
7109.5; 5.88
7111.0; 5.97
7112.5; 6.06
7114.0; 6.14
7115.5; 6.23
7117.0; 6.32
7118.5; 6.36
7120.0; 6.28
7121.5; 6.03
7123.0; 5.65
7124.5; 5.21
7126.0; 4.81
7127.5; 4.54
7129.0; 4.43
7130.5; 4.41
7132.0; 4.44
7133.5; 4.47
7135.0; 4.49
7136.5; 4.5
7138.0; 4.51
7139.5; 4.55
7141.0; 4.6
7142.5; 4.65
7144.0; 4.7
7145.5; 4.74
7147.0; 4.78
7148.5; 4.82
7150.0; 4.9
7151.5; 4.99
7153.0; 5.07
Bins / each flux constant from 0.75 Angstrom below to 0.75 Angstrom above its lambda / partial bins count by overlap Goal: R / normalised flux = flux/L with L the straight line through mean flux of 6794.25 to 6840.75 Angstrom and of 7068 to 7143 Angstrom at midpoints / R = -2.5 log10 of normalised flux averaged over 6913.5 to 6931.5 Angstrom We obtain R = -0.21 mag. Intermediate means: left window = 4.18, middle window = 5.72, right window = 5.67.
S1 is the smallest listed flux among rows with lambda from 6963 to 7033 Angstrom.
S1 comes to 6.5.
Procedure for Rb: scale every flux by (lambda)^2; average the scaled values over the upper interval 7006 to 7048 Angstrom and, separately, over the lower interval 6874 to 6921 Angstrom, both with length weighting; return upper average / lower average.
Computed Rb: 1.64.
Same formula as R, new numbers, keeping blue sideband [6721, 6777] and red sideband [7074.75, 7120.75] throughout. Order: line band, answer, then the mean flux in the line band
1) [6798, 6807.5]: 0.11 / 4.08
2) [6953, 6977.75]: -0.24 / 6.59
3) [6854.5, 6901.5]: 0.05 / 4.63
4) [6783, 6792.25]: 0.18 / 3.75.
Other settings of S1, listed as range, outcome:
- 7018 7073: 5.87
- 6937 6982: 6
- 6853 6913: 4.22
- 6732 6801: 3.7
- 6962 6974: 6.41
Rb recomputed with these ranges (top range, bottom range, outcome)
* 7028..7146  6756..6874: 1.63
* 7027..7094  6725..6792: 1.88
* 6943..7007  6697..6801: 1.72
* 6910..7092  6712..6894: 1.71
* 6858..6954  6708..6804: 1.34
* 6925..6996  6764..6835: 1.64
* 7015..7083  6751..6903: 1.85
